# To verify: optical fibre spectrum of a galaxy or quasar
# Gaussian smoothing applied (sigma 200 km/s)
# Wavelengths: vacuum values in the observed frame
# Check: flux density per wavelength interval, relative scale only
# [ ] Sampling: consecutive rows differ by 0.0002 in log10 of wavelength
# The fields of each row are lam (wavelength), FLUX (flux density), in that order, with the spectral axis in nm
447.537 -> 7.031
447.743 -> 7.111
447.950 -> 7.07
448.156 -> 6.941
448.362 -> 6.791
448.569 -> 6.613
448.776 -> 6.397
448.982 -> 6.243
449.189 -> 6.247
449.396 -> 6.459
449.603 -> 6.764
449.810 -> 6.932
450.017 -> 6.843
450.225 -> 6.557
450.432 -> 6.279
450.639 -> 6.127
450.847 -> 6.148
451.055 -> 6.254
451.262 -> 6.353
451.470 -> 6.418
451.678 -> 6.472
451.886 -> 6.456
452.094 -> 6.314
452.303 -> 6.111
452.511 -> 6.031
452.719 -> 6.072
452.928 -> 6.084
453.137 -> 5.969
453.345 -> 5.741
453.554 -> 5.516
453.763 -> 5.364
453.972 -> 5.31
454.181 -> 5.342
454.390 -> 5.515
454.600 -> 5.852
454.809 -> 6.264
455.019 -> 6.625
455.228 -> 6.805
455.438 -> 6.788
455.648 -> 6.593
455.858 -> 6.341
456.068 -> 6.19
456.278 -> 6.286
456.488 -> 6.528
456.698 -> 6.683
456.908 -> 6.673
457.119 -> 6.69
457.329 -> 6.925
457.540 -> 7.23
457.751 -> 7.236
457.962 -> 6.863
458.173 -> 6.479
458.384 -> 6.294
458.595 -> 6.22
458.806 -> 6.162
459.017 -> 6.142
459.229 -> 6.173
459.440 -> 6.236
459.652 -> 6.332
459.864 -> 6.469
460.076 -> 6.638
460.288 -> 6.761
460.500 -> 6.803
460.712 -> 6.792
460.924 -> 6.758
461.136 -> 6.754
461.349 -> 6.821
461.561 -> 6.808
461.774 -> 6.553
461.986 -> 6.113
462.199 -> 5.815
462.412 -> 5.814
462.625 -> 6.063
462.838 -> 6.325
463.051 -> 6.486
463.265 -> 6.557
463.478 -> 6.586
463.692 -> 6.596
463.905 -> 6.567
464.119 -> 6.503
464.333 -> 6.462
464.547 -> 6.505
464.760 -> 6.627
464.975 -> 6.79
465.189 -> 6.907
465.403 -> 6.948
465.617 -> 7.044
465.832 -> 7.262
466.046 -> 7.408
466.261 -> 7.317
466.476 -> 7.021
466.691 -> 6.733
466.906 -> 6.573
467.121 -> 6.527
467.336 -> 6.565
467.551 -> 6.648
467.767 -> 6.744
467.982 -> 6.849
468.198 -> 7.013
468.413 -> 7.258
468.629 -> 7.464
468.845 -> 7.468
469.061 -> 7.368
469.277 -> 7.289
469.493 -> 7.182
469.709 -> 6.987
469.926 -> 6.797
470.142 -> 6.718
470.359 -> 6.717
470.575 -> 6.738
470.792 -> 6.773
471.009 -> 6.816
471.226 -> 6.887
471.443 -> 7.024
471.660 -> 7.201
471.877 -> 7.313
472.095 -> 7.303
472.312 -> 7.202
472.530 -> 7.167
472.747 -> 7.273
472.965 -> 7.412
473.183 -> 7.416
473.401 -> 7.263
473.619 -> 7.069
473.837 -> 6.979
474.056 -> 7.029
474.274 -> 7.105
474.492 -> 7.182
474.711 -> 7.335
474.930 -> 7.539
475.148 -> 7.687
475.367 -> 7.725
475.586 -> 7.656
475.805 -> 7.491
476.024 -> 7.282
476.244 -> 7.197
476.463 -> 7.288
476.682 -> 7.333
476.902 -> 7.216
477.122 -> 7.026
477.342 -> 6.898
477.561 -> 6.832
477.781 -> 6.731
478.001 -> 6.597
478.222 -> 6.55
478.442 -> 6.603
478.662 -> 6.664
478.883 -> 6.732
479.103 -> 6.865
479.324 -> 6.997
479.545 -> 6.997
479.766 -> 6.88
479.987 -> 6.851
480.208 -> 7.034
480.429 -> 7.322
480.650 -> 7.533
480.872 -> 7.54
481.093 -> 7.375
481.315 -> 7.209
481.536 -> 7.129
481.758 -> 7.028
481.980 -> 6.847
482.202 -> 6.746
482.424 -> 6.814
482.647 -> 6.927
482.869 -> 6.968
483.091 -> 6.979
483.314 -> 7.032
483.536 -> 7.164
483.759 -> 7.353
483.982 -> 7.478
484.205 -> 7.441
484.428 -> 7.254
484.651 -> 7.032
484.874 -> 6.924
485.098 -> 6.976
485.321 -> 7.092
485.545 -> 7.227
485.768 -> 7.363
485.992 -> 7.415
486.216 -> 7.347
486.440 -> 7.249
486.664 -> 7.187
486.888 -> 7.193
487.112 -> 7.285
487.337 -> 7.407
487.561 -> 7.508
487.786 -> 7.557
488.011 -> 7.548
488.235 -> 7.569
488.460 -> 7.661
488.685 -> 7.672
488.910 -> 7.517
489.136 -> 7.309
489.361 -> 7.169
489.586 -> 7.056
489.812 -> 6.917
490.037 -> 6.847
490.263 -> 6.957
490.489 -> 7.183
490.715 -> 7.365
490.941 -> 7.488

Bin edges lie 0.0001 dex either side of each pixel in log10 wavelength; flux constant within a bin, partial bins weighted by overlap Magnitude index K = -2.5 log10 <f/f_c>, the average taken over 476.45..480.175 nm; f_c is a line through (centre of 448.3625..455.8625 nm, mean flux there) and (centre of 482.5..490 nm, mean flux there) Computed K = 0.02 mag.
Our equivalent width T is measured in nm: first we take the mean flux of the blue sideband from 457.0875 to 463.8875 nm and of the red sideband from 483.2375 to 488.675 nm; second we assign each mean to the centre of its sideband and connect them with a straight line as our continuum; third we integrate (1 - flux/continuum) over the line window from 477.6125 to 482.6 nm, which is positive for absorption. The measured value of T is 0.12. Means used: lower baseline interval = 6.51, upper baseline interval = 7.31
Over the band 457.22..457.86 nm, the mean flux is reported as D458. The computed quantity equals 7.12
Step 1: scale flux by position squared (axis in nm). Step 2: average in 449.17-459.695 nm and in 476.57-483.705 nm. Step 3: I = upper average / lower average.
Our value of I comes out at 1.2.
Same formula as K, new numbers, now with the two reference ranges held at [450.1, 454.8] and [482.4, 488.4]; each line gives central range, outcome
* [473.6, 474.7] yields -0.04 mag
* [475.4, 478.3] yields -0.03 mag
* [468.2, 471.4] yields -0.06 mag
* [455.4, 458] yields -0.09 mag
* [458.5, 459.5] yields 0.01 mag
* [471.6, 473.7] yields -0.08 mag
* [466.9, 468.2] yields -0.02 mag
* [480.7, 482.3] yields -0.01 mag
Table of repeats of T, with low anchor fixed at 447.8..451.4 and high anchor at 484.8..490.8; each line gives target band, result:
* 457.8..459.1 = 0.059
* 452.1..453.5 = 0.126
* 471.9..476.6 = -0.200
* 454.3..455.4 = 0.063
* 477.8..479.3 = 0.086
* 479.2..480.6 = 0.018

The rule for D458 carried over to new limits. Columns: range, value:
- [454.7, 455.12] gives 6.43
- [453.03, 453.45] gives 5.86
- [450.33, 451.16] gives 6.21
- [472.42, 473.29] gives 7.32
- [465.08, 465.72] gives 6.97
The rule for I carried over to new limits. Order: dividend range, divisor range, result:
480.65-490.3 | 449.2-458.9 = 1.30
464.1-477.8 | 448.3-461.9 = 1.18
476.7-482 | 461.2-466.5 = 1.12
